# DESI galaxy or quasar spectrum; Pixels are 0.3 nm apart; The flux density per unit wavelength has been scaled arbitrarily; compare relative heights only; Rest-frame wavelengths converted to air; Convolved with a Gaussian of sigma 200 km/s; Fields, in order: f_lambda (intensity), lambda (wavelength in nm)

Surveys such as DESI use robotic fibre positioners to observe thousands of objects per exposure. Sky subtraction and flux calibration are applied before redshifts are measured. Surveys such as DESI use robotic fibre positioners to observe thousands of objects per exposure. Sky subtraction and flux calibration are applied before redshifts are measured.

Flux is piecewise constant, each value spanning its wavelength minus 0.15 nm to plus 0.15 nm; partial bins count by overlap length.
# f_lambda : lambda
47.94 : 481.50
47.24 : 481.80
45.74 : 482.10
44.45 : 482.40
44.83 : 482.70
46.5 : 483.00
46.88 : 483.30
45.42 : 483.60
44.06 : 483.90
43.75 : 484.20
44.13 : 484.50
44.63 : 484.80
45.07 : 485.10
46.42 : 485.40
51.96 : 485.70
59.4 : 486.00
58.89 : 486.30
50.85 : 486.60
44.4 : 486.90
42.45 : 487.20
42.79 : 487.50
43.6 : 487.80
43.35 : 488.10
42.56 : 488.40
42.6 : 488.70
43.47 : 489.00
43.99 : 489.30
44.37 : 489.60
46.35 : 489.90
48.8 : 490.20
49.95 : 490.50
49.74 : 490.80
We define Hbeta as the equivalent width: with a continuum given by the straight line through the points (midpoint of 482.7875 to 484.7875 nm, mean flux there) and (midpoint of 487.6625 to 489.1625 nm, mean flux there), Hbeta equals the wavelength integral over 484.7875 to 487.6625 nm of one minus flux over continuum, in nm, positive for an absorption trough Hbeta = -0.31 nm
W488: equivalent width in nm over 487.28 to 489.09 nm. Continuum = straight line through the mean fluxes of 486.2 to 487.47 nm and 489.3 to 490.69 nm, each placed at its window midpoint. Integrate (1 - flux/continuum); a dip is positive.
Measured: 0.18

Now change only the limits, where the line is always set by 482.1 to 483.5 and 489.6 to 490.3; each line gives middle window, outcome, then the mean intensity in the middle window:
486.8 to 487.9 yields 0.074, 43.2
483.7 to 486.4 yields -0.142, 48.5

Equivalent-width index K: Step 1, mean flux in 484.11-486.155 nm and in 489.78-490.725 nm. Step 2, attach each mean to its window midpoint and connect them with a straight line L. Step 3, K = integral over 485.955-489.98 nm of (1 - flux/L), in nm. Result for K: 0.19 nm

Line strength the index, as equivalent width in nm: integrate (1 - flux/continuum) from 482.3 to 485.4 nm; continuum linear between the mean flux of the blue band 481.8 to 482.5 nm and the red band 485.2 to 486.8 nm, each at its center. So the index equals 0.237 nm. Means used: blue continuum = 45.6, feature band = 45.1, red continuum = 53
